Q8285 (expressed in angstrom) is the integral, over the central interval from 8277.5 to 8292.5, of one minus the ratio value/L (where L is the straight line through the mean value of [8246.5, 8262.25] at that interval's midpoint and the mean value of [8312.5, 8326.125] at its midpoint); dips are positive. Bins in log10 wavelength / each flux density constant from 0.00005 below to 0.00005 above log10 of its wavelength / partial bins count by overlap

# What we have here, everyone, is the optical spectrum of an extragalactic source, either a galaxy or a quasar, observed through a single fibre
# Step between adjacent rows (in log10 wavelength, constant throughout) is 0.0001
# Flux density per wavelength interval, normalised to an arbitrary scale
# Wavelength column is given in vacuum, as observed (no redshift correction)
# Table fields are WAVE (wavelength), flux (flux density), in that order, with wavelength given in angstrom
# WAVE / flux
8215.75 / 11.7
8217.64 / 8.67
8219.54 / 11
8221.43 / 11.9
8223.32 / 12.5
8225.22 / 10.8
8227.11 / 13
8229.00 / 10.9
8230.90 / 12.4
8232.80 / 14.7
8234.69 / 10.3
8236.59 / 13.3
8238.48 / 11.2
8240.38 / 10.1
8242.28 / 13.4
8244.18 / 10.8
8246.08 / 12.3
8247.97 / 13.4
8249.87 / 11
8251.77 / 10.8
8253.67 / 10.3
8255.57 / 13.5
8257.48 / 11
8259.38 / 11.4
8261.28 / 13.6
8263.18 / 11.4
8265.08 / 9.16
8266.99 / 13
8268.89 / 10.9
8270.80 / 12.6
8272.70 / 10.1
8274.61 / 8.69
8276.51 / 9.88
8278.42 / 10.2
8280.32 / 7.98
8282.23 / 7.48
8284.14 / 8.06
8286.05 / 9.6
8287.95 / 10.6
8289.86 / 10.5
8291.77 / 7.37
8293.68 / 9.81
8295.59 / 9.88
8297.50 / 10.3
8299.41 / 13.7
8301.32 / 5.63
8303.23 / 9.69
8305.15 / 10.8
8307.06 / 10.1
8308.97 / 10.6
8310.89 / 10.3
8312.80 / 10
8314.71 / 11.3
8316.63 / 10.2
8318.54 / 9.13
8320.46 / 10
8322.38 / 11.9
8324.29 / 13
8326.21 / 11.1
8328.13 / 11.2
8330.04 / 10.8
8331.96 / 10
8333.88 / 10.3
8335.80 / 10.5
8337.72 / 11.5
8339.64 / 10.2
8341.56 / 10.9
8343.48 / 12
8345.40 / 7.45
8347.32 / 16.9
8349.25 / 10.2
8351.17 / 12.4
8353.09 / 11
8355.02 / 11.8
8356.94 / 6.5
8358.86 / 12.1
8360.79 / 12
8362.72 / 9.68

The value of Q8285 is 3.2 angstrom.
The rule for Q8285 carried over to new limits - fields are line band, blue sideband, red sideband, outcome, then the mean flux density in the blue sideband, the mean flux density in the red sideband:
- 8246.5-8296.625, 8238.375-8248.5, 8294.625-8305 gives 2.0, 11.9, 9.91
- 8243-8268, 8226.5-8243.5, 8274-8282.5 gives -2.6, 12.1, 8.97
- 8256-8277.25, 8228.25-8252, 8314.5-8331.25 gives 0.9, 11.9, 10.9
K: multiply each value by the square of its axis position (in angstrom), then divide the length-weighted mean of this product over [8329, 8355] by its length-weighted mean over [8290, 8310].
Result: 1.1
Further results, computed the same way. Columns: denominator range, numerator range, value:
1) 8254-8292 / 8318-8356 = 1.09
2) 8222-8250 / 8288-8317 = 0.85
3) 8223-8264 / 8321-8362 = 0.96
